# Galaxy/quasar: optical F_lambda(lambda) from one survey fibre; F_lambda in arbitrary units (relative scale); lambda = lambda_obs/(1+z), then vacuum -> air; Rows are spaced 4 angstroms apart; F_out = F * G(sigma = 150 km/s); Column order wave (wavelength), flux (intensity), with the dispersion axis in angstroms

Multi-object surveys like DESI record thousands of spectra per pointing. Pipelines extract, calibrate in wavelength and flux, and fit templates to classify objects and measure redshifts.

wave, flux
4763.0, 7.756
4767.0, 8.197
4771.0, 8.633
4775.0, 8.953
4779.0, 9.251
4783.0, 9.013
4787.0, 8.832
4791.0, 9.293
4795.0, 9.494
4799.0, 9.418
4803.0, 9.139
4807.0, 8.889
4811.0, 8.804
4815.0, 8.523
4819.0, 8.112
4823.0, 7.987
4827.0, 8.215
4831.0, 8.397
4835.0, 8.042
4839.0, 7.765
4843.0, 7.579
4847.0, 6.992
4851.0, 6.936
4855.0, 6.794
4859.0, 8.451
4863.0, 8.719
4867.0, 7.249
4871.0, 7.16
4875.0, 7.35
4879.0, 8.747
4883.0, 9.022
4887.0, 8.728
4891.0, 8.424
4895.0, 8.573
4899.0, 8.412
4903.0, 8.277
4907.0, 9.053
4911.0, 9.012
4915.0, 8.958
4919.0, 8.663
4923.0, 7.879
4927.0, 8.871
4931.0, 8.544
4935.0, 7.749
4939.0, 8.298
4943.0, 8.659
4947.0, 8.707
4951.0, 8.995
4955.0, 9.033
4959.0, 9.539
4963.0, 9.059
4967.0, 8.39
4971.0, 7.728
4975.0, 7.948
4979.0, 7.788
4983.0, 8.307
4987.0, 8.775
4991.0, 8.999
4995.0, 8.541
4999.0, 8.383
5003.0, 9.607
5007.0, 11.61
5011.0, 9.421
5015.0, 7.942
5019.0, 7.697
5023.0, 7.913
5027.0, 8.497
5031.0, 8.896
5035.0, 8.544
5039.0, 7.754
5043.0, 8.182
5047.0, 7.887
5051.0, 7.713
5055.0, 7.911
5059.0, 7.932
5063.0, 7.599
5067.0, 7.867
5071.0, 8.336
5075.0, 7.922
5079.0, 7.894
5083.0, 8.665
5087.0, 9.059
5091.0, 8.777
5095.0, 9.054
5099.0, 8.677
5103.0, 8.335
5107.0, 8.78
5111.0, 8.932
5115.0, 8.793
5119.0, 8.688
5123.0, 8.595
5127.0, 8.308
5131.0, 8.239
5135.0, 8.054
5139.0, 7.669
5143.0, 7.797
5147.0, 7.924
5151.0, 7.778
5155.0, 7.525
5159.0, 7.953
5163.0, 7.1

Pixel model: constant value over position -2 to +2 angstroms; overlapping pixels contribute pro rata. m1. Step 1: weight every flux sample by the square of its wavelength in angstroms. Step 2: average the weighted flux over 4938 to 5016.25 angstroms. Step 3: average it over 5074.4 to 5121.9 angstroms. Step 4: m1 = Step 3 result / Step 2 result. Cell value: 1.03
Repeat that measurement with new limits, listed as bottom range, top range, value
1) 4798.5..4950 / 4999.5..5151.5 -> 1.10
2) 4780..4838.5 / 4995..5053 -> 1.07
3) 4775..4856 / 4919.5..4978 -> 1.07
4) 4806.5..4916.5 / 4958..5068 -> 1.10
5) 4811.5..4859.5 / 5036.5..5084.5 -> 1.12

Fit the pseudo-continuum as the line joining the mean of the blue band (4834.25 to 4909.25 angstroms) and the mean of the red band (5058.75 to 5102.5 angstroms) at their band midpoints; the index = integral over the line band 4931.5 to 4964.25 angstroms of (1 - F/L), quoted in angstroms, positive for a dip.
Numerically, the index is -2.4 angstroms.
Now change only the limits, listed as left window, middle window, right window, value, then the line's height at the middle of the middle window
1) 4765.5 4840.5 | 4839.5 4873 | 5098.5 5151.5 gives 4.4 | 8.63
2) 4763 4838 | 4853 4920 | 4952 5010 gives 3.4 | 8.77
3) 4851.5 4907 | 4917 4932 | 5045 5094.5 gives -0.6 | 8.15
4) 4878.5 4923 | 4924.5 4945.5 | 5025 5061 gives 0.3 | 8.55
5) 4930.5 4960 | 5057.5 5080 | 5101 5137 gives 1.7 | 8.57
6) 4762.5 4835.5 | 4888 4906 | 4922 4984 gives 0.2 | 8.57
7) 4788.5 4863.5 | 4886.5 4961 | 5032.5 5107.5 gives -3.4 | 8.27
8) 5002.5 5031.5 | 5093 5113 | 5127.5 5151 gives -1.3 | 8.23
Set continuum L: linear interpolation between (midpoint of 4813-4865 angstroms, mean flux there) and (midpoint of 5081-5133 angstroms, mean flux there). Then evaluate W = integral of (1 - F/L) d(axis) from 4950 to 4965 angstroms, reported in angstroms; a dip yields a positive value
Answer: -1.7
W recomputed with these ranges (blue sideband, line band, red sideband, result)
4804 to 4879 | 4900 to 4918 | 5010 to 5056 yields -1.7 angstroms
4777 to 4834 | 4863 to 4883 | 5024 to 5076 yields 1.7 angstroms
